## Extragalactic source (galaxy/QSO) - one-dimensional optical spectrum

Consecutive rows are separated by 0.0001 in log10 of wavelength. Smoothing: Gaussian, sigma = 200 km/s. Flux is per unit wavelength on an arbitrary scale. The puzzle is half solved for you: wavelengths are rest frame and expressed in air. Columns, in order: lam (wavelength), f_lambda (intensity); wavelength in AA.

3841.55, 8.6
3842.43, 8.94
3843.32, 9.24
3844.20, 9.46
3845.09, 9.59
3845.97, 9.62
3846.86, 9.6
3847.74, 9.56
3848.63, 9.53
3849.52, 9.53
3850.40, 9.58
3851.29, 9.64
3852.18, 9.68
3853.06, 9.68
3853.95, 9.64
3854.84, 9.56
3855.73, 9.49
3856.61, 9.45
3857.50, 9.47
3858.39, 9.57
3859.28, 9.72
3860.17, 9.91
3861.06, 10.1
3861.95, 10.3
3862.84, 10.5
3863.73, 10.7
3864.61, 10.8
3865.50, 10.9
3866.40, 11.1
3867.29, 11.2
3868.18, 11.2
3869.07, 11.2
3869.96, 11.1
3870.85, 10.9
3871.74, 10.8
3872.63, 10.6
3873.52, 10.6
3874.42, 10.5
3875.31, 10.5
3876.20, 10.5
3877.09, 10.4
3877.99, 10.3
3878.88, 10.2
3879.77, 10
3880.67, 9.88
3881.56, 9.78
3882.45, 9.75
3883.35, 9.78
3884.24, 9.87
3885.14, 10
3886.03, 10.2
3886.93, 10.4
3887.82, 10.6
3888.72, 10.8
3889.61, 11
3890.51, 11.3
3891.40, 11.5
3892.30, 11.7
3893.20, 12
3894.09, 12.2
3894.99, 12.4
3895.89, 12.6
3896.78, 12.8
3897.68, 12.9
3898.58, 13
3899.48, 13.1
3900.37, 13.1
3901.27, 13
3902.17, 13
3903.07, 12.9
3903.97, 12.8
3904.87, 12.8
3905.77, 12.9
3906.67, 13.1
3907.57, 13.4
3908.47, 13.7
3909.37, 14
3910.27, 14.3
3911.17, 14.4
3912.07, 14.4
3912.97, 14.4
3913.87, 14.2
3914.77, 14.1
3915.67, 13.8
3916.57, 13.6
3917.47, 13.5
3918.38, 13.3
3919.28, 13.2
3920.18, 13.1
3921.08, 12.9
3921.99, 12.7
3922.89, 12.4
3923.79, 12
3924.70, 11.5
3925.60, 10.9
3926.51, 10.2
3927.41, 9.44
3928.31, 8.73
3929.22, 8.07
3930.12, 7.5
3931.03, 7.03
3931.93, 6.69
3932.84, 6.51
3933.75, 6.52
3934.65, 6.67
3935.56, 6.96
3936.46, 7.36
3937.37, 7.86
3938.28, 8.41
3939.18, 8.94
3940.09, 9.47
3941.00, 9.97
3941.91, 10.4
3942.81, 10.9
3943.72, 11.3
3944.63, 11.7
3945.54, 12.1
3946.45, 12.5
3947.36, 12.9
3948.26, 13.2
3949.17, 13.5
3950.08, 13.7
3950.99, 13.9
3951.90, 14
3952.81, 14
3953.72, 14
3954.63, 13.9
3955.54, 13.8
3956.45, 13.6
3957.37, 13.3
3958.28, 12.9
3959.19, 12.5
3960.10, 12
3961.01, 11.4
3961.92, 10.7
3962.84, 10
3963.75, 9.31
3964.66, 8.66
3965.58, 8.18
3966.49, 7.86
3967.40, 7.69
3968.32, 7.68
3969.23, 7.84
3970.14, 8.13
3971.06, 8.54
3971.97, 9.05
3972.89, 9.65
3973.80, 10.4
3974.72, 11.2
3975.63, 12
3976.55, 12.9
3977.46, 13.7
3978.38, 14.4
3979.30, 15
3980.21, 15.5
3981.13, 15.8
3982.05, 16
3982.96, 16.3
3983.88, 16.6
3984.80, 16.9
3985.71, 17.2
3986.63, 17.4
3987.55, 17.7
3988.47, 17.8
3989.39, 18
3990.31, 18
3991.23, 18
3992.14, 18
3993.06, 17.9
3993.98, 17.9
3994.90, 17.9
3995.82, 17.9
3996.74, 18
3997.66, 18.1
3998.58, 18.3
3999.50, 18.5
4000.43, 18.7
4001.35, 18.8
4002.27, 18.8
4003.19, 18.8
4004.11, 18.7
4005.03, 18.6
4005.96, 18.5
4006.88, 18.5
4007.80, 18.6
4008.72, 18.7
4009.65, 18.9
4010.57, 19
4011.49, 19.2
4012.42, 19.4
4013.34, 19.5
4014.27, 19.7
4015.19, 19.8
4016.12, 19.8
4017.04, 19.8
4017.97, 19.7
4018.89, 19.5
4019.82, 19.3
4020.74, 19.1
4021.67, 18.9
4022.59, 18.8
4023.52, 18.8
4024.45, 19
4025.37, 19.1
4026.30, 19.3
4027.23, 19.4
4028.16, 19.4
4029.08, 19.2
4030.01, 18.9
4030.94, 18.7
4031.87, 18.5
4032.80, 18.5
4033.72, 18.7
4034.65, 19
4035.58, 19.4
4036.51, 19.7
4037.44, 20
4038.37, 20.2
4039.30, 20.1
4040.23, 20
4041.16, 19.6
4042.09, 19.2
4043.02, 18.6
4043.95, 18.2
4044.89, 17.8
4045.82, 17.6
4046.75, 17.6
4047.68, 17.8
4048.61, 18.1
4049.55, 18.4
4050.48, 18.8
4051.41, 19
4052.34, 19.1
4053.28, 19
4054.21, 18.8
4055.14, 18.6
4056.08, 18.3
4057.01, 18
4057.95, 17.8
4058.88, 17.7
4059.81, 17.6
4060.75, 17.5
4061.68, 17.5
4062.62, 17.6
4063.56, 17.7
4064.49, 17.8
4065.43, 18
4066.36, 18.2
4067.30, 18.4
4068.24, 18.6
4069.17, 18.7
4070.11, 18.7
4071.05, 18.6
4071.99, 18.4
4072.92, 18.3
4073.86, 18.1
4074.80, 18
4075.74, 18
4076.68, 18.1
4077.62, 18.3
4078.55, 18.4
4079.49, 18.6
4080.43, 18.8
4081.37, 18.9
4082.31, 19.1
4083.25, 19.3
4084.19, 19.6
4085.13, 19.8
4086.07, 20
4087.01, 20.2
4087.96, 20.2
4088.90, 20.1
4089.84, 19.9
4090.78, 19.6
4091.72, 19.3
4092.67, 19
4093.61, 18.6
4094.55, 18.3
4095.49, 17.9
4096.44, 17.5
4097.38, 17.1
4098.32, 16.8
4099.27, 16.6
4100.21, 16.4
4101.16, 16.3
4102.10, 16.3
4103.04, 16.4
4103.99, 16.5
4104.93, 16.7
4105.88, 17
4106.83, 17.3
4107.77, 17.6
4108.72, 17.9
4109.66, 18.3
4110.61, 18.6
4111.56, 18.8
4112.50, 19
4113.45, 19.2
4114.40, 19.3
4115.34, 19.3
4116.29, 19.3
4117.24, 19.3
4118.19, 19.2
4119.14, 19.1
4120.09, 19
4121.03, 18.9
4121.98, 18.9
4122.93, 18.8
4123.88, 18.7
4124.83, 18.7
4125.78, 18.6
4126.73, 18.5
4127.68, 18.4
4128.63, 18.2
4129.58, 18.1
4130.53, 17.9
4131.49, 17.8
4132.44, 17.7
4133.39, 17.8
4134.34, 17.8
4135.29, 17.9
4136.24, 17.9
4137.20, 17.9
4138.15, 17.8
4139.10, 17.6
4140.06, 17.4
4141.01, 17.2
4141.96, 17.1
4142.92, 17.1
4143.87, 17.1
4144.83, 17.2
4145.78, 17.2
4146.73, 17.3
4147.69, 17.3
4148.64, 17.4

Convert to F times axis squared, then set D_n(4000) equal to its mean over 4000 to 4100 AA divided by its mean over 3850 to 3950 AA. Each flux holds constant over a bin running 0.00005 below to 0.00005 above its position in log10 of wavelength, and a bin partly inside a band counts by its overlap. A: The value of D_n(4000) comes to 1.8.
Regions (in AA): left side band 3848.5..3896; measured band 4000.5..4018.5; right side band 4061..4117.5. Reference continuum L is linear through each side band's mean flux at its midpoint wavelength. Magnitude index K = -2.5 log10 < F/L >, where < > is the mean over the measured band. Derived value -0.23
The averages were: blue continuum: 10.4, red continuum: 18.3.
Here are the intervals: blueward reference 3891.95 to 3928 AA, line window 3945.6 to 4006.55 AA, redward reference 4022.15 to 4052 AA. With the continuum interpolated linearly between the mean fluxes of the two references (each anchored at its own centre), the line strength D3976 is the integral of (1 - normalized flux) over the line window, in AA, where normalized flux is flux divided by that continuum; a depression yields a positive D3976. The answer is 6.9 AA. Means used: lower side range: 12.9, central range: 14.3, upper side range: 18.9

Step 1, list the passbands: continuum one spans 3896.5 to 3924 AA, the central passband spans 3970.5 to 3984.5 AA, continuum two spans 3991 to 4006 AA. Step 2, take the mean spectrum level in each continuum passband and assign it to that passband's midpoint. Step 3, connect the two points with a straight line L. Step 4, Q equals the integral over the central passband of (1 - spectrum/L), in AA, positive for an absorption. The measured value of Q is 3.3 AA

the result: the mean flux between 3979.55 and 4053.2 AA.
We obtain 18.6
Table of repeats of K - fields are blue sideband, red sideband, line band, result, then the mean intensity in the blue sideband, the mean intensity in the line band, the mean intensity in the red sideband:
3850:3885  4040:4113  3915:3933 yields 0.13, 10.2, 11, 18.3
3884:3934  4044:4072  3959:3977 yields 0.42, 11.9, 9.74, 18.2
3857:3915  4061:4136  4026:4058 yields -0.14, 11.5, 18.8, 18.4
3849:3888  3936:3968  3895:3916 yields -0.24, 10.2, 13.4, 11.3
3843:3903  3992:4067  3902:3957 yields 0.15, 10.7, 11.7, 18.7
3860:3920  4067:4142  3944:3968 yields 0.16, 11.8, 11.9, 18.3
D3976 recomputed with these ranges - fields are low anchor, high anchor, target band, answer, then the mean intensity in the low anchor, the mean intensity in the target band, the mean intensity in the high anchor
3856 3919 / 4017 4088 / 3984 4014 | -3.4 AA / 11.6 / 18.3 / 18.7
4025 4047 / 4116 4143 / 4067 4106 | 0.6 AA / 19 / 18.3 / 18.2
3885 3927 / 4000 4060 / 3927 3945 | 7.2 AA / 12.6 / 8.51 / 18.9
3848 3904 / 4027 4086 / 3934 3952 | 4.0 AA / 10.8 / 10.7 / 18.6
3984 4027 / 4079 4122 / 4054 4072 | 0.4 AA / 18.6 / 18.1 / 18.5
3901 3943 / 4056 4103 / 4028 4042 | -2.6 AA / 11.2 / 19.3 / 18.3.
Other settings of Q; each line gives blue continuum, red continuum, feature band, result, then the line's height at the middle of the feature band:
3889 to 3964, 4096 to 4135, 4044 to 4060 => -2.3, 15.9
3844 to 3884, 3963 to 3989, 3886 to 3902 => -1.8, 10.8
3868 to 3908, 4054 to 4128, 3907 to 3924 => -1.7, 12.4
